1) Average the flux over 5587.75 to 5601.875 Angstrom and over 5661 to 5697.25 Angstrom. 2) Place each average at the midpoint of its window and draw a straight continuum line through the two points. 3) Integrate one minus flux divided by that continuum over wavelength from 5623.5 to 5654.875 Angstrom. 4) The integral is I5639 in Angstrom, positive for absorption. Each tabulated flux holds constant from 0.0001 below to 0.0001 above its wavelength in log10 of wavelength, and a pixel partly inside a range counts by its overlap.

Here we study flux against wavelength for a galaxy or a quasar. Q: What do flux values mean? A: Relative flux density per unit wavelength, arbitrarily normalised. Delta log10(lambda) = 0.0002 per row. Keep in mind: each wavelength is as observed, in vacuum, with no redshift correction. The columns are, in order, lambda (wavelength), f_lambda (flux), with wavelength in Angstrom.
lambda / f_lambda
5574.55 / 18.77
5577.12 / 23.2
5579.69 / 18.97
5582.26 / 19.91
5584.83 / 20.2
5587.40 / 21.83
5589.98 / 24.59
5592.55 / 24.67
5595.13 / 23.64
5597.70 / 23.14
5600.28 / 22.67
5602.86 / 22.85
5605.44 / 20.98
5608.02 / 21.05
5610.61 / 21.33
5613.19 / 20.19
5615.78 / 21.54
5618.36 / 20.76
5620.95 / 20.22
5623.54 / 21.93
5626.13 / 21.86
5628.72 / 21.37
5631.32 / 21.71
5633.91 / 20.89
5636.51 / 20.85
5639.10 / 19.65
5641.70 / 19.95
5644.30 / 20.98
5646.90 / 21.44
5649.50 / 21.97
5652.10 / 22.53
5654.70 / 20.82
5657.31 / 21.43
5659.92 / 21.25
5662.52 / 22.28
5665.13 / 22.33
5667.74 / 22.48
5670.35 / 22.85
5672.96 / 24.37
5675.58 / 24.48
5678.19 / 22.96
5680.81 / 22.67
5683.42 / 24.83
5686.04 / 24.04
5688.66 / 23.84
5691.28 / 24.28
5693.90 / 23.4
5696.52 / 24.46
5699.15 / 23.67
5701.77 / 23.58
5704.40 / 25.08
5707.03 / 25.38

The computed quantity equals 3.1 Angstrom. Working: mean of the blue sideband 23.6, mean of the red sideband 23.5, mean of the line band 21.2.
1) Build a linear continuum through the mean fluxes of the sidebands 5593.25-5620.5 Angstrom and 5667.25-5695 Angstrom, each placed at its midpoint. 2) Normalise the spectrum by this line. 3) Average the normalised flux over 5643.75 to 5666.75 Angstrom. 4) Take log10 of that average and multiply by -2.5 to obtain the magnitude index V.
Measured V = 0.06 mag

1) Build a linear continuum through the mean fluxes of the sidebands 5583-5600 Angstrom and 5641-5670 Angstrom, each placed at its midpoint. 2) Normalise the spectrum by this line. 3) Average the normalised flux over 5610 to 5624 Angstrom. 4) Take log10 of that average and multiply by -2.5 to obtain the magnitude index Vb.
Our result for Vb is 0.07 mag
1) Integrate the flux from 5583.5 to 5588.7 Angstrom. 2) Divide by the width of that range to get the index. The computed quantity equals 21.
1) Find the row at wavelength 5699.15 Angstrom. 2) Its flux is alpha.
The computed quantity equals 23.67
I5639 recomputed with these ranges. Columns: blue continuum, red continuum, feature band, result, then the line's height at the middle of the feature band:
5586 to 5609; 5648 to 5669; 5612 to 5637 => 1.4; 22.4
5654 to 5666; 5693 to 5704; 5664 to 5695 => -1.1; 22.8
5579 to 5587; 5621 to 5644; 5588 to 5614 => -2.8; 20.4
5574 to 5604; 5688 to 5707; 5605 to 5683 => 4.9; 23.1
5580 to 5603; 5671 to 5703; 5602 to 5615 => 0.8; 22.7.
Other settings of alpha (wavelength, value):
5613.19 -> 20.19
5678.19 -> 22.96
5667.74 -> 22.48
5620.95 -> 20.22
